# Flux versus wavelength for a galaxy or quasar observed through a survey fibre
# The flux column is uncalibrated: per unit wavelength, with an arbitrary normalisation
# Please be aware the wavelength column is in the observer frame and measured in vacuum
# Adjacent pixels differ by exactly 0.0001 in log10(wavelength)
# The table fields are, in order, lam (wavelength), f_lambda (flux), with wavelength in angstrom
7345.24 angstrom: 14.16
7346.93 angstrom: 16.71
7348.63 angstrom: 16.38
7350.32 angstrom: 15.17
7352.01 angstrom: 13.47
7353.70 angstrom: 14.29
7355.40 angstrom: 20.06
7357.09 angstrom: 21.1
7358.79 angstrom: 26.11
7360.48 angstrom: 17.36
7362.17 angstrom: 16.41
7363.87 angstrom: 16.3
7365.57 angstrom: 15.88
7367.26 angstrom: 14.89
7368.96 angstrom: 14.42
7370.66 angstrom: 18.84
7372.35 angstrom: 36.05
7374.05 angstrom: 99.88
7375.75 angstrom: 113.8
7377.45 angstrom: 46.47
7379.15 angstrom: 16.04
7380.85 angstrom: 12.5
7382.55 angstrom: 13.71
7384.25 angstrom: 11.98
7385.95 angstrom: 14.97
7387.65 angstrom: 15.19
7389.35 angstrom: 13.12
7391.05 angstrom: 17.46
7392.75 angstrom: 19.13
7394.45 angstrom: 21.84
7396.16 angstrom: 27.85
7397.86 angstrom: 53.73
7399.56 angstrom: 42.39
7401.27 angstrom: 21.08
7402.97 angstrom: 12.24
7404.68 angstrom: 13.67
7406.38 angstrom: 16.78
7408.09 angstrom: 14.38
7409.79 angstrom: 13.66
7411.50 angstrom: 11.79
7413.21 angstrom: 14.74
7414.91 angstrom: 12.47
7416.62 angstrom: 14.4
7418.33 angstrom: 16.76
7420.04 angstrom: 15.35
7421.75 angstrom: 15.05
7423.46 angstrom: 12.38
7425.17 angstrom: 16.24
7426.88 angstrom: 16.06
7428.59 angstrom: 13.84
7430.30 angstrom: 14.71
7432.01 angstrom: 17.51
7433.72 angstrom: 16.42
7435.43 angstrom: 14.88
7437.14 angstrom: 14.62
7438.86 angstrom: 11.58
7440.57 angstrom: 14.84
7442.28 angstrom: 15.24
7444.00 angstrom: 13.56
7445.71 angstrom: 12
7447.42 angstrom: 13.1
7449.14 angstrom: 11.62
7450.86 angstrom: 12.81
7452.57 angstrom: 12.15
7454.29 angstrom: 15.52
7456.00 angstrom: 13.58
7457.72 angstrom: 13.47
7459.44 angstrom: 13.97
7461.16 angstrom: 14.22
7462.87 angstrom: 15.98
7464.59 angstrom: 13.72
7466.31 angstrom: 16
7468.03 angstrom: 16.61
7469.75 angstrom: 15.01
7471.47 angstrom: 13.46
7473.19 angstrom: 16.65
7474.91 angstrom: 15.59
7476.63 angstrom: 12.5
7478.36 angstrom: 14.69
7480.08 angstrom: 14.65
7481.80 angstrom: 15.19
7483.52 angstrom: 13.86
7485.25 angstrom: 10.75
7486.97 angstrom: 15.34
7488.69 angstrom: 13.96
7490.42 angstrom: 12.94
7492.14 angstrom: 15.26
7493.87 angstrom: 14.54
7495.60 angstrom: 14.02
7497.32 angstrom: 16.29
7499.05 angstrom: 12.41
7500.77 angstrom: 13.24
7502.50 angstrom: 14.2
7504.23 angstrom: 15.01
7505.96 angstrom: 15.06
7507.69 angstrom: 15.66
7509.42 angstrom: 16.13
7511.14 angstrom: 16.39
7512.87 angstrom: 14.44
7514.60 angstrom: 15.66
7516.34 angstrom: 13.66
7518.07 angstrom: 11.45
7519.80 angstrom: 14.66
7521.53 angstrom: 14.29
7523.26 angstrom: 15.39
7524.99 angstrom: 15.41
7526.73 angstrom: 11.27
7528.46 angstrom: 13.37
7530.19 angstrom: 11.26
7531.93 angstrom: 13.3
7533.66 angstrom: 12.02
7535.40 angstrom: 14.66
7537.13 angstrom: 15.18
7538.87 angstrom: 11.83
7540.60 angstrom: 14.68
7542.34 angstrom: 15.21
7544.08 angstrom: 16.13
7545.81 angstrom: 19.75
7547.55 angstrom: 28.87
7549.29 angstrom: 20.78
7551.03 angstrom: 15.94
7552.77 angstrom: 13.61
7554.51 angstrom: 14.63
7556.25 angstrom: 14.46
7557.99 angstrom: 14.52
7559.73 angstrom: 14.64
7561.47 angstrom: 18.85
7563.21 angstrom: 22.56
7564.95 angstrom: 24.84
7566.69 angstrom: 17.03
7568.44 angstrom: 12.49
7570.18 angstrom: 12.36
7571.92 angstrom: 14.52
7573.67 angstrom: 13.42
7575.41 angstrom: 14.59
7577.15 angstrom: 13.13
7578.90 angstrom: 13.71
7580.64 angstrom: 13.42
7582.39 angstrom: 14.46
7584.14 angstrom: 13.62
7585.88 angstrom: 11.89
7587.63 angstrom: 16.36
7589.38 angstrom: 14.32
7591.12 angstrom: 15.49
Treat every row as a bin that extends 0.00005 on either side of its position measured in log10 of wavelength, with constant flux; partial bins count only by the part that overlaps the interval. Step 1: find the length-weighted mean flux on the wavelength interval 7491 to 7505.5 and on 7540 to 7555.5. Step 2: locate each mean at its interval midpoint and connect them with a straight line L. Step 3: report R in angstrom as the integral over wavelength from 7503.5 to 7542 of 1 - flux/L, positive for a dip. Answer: 4.4 angstrom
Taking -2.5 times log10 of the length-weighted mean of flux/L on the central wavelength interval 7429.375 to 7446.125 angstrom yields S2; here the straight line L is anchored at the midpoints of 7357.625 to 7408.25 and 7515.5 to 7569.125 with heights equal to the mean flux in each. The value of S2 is 0.487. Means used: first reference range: 26.6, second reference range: 15.7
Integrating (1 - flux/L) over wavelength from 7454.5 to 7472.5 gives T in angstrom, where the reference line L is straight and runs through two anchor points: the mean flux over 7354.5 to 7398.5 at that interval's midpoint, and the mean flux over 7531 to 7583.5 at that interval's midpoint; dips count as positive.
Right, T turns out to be 5.90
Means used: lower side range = 27.4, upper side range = 15.8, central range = 14.7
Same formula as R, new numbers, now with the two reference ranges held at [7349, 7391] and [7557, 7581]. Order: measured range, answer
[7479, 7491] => 3.64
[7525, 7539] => 3.58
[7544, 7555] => -1.38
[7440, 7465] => 9.03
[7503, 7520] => 3.46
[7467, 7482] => 4.02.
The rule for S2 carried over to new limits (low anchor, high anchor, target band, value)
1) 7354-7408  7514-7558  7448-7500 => 0.341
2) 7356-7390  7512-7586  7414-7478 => 0.482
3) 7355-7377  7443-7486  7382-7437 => 0.375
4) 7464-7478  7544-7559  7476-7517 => 0.100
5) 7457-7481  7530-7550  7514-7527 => 0.131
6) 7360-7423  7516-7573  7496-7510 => 0.208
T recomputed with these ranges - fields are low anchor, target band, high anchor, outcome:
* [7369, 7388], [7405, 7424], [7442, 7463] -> 8.1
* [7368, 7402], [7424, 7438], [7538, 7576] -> 6.1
